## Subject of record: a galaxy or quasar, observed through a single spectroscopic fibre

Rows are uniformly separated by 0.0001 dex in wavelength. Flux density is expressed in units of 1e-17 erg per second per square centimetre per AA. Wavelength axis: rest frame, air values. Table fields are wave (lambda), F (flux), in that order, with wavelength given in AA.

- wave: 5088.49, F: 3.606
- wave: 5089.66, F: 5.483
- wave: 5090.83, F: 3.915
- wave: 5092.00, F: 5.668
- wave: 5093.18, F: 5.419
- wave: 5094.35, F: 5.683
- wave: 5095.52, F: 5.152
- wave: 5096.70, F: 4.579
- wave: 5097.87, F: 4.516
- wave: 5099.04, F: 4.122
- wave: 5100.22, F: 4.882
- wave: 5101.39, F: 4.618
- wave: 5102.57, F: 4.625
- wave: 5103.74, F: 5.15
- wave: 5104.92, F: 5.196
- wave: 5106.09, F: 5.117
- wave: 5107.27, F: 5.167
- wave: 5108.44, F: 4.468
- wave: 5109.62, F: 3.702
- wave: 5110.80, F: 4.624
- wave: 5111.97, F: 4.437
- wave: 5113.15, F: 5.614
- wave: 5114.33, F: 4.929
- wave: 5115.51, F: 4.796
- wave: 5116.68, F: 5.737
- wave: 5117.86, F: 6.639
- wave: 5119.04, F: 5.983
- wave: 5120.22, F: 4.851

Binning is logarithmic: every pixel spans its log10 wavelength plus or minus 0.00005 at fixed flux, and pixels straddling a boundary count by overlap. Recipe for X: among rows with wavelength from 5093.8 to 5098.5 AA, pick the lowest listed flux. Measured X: 4.516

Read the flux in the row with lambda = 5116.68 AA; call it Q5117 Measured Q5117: 5.737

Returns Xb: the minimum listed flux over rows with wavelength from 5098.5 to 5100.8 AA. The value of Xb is 4.122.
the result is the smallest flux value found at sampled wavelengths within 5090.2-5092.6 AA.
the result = 3.915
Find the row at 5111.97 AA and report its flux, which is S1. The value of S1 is 4.437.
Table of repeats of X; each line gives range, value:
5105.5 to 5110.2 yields 3.702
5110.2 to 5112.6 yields 4.437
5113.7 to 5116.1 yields 4.796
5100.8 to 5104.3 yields 4.618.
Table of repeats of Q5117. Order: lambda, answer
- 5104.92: 5.196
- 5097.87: 4.516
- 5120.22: 4.851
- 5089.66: 5.483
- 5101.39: 4.618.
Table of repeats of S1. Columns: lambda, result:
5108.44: 4.468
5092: 5.668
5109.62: 3.702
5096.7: 4.579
